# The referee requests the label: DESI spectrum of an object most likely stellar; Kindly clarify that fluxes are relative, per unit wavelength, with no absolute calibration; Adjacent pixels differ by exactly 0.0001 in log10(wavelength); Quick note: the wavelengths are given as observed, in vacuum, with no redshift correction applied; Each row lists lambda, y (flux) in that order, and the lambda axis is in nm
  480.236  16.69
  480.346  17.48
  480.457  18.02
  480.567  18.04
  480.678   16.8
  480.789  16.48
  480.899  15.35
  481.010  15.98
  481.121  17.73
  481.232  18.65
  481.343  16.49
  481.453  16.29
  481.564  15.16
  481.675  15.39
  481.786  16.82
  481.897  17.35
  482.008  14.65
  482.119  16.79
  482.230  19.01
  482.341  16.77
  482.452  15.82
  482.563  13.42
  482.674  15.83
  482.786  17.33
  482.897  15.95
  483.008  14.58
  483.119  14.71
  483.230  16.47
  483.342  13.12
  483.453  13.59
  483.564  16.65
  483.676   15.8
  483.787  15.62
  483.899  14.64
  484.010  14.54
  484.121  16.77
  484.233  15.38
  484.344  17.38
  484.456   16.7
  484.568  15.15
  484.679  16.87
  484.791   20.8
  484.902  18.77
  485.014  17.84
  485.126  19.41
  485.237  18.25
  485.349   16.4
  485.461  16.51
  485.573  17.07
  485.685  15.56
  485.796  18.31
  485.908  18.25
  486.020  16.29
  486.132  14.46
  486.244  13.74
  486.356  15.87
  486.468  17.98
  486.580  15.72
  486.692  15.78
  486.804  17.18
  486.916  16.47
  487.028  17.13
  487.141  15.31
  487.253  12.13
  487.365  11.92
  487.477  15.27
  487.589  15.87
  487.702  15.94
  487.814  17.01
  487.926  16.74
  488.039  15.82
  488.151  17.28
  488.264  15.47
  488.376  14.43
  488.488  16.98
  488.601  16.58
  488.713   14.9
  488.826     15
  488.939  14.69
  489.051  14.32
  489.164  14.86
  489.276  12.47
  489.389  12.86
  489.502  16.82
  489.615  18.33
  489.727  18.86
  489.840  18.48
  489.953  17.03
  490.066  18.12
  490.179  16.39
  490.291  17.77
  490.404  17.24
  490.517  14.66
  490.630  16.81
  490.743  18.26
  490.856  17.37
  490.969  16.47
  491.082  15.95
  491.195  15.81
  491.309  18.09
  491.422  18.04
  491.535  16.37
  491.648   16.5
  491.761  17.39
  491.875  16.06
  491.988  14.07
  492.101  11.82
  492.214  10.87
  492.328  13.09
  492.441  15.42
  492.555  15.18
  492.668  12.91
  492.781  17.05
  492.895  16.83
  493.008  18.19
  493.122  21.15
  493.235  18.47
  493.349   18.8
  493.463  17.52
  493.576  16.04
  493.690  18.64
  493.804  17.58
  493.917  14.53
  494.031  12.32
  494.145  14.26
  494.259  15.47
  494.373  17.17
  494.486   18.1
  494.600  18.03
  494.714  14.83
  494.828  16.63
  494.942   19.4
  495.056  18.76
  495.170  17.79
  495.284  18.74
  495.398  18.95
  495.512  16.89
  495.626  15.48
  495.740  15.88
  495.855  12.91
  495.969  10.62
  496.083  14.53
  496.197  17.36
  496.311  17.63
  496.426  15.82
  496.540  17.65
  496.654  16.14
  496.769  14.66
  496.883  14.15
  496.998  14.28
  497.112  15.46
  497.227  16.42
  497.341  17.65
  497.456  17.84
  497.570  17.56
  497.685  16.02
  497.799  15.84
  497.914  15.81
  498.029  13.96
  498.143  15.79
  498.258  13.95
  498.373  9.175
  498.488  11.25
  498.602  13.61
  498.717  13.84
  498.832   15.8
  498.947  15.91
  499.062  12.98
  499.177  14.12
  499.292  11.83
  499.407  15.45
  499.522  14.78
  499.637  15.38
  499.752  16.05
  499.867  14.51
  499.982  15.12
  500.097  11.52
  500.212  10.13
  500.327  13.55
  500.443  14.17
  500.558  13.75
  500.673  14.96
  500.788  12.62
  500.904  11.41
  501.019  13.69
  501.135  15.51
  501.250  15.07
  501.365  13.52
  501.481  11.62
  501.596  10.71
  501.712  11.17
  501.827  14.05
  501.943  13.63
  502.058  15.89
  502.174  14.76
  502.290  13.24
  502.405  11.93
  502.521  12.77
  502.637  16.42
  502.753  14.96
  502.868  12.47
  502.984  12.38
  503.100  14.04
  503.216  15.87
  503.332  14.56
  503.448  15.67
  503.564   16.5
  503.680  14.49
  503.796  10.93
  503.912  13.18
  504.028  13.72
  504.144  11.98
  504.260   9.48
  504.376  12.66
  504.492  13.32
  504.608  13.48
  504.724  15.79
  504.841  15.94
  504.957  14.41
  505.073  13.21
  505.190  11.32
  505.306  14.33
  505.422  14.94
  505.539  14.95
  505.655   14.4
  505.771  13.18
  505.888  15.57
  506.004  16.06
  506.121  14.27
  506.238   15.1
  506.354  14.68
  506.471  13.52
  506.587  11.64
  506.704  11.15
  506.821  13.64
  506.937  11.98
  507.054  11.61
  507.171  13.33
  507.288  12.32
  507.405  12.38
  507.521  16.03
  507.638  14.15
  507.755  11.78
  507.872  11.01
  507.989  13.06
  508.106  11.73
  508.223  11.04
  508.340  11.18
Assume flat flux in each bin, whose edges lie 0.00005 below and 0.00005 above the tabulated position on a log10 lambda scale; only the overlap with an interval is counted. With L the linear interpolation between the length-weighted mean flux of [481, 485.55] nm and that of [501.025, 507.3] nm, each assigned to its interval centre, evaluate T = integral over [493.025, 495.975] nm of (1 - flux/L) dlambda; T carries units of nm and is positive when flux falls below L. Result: -0.38 nm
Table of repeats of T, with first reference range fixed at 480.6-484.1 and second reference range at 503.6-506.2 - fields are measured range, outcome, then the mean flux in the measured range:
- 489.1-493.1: -0.27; 16.1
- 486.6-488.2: -0.03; 15.7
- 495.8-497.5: -0.11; 15.5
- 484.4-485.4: -0.13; 17.8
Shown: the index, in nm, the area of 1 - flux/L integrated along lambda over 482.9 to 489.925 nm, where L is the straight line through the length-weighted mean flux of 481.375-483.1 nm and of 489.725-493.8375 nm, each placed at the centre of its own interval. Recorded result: 0.11 nm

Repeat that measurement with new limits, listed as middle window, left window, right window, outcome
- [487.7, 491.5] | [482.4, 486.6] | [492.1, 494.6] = -0.04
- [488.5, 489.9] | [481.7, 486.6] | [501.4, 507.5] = -0.01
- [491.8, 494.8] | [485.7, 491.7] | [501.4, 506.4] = -0.10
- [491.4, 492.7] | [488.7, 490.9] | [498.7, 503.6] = 0.09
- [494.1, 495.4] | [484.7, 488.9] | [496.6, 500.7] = -0.19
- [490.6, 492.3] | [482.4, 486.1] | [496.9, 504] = -0.06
